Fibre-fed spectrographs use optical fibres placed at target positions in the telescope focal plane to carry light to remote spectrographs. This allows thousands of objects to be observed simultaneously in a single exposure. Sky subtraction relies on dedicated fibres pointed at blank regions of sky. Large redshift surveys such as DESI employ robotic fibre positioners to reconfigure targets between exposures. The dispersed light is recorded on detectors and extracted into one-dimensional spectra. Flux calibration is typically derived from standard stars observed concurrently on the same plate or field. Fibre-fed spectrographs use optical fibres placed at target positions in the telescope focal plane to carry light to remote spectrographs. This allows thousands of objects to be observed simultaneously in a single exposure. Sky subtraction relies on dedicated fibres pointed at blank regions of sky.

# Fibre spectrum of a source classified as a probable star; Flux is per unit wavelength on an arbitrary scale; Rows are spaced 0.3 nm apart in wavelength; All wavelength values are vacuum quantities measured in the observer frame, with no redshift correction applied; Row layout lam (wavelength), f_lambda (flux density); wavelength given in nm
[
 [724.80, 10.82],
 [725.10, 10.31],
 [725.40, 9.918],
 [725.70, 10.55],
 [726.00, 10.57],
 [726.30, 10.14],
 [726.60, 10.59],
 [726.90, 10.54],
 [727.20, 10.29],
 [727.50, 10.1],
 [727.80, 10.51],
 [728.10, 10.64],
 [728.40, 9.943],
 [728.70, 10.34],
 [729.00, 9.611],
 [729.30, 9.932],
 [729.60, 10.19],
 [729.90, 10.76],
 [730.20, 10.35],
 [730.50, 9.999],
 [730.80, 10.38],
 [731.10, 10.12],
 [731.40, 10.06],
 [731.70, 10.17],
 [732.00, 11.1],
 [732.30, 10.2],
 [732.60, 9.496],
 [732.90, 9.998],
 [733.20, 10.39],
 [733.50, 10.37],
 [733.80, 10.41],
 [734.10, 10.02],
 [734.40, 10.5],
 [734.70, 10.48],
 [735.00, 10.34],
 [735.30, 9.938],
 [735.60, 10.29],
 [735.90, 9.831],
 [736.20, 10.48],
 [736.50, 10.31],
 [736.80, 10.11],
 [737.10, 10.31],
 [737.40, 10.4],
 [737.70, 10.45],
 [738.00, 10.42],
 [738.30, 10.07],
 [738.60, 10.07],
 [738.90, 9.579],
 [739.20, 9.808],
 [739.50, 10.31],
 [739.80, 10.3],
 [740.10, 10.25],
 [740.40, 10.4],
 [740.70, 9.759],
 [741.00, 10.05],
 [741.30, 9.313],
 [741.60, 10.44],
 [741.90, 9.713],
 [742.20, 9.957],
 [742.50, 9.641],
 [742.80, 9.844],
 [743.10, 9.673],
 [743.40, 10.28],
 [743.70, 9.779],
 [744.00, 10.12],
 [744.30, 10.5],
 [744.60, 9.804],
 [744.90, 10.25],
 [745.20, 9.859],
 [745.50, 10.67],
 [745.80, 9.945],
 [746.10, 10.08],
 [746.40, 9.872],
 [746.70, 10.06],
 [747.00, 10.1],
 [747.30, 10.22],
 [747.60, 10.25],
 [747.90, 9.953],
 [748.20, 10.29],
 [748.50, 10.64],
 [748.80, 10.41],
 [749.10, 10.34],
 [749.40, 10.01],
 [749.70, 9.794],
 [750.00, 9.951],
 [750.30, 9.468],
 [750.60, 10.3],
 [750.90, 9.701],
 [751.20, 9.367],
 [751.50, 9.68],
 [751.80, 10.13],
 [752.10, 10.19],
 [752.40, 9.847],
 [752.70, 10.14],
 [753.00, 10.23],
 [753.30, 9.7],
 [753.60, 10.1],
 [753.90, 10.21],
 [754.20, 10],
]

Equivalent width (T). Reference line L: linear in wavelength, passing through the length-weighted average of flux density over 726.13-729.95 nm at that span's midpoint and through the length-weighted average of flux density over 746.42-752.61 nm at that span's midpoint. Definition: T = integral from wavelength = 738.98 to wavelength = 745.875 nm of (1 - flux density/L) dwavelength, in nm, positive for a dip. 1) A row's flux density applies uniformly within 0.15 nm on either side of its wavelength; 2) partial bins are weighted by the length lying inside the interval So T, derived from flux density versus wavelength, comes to 0.06 nm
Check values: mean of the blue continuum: 10.3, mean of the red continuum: 10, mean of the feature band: 10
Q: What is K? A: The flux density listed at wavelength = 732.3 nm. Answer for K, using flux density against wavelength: 10.2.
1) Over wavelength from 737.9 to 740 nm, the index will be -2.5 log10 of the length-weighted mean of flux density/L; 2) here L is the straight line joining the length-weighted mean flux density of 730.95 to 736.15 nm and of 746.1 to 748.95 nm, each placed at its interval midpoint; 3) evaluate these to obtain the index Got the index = 0.01 mag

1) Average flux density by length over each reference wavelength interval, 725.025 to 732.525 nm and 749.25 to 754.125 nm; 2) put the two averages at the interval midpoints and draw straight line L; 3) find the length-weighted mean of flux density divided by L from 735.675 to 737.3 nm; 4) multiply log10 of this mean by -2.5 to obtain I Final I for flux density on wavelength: -0.01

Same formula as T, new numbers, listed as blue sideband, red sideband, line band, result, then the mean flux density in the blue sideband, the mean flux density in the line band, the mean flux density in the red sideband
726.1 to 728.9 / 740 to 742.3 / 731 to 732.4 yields -0.02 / 10.3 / 10.3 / 9.98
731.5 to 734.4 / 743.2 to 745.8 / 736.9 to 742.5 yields 0.06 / 10.2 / 10.1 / 10.1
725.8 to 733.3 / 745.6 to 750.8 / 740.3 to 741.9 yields 0.03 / 10.3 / 9.95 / 10.1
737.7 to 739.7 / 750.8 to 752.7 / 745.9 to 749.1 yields -0.09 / 10.1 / 10.2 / 9.85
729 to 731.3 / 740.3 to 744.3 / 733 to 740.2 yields -0.12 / 10.2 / 10.2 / 9.94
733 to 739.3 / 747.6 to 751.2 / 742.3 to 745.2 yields 0.04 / 10.2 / 9.98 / 10.1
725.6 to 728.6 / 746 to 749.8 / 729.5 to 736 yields 0.05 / 10.4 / 10.2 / 10.2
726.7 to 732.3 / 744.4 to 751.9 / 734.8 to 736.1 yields 0.01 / 10.3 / 10.1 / 10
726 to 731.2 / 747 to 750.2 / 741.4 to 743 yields 0.05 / 10.3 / 9.89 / 10.2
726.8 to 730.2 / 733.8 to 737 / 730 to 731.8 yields 0.01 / 10.3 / 10.2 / 10.2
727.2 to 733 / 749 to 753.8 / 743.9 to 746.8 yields -0.03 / 10.2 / 10.1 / 9.93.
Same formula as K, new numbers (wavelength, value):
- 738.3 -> 10.07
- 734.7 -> 10.48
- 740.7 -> 9.759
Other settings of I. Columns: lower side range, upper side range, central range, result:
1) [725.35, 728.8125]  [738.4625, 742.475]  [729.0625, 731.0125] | 0.00 mag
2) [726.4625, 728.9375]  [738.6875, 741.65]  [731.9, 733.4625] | 0.00 mag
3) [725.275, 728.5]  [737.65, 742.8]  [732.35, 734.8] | 0.00 mag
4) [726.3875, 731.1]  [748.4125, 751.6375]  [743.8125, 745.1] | -0.01 mag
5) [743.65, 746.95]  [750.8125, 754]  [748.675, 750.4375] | 0.00 mag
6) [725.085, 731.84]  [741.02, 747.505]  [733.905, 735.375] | -0.01 mag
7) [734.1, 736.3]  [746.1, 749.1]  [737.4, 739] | 0.01 mag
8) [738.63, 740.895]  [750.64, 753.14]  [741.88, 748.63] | -0.01 mag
